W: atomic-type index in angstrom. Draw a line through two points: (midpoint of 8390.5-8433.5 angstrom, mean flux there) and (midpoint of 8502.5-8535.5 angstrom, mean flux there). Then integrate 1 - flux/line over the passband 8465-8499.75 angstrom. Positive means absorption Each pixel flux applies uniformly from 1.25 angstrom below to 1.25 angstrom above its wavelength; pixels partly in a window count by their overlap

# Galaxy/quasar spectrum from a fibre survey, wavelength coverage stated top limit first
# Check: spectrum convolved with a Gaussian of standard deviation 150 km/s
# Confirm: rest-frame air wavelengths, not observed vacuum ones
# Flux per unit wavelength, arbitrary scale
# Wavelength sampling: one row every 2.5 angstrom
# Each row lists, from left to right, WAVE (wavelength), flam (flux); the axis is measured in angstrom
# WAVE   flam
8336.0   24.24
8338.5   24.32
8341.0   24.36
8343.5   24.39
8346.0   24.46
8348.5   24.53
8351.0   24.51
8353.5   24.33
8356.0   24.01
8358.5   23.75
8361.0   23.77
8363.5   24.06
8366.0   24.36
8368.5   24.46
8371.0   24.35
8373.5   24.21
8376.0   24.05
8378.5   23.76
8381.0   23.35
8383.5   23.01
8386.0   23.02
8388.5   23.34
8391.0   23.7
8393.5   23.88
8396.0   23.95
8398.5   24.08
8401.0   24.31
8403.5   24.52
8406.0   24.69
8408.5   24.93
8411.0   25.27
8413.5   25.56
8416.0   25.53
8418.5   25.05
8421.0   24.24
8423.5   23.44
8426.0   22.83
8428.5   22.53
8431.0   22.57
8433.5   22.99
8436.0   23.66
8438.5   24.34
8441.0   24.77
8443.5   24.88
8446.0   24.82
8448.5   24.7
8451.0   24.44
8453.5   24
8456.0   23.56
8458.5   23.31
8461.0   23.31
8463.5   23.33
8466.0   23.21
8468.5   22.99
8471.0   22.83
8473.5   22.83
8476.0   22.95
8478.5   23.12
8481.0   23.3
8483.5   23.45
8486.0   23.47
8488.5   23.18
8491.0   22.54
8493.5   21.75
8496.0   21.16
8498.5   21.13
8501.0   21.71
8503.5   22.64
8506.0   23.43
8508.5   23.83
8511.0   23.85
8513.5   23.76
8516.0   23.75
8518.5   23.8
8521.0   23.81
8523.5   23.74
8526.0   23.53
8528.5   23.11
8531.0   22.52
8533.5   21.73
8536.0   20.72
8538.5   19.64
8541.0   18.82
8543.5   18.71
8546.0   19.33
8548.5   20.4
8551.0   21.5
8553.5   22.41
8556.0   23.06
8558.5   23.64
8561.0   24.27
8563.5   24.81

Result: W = 1.3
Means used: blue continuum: 24.2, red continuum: 23.3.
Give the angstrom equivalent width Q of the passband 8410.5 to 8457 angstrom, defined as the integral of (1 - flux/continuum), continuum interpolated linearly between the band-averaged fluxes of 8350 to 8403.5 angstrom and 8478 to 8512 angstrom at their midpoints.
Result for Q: -1.6 angstrom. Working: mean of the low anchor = 23.9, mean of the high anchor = 22.7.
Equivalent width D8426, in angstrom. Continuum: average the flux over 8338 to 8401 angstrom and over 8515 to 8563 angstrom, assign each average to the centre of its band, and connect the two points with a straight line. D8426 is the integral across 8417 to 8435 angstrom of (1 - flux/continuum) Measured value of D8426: 0.0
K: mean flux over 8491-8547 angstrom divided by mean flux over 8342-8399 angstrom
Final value 0.9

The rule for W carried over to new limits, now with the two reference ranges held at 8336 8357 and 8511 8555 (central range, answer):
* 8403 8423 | -1.2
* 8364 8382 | -0.1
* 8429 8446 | -0.5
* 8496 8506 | 0.2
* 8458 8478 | -0.3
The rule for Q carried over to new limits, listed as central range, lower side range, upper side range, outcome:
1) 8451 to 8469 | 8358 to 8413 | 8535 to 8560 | -0.7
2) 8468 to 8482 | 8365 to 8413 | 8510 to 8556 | -0.1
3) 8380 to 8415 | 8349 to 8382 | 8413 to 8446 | -0.1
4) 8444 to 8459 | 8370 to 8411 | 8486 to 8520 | -0.5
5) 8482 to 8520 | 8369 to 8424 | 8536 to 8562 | -1.4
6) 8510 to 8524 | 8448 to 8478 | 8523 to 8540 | -0.9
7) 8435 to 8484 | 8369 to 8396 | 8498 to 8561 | -1.6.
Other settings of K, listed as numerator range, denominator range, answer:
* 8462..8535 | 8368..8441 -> 0.96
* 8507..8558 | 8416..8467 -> 0.93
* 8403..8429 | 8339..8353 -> 1.00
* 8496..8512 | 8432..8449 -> 0.93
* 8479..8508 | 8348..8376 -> 0.93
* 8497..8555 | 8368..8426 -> 0.91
